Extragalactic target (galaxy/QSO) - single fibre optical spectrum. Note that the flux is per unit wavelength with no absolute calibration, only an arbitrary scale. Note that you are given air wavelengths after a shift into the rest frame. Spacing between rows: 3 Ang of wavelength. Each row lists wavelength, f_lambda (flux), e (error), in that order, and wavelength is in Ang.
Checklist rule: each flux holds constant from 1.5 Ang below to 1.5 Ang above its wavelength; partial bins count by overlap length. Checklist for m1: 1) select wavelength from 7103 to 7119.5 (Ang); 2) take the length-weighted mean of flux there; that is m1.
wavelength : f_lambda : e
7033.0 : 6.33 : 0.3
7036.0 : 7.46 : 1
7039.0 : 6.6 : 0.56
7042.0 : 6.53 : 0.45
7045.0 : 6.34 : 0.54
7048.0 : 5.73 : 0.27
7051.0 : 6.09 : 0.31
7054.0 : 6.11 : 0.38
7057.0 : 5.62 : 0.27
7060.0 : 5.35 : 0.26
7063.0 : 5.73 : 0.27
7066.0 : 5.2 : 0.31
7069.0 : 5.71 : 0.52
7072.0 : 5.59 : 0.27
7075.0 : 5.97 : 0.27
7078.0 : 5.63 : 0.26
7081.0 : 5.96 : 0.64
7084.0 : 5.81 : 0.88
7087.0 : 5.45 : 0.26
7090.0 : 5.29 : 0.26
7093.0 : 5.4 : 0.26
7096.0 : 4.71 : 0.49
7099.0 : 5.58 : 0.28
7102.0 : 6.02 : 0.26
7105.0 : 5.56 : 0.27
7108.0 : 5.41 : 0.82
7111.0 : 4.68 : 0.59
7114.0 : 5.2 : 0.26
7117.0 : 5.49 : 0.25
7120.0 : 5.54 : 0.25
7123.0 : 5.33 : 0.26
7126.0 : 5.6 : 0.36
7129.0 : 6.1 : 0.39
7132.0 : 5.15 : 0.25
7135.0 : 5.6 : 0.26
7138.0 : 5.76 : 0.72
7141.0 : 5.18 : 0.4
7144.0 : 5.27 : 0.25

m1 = 5.31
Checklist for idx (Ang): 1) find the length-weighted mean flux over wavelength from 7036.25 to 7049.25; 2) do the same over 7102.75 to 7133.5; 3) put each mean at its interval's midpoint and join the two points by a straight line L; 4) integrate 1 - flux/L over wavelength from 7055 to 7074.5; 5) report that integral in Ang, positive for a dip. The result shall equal 1.8 Ang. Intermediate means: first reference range 6.42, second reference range 5.42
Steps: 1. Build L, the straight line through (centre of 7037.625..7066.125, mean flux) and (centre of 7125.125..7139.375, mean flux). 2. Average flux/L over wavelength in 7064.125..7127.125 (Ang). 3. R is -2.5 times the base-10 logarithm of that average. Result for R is 0.06 mag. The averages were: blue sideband 5.96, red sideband 5.64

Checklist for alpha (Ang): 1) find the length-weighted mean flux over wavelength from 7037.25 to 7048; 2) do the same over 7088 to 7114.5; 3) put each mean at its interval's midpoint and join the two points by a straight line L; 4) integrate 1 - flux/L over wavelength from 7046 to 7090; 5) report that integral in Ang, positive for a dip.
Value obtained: 1.7 Ang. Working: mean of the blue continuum 6.41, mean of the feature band 5.7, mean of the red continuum 5.32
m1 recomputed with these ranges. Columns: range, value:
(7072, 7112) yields 5.51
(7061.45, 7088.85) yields 5.67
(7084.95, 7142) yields 5.43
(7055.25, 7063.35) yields 5.56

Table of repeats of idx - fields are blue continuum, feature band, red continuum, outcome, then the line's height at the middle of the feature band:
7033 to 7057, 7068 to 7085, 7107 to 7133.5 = 0.5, 5.95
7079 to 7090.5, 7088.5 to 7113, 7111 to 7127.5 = 0.9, 5.52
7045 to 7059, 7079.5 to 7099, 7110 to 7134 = 0.7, 5.64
